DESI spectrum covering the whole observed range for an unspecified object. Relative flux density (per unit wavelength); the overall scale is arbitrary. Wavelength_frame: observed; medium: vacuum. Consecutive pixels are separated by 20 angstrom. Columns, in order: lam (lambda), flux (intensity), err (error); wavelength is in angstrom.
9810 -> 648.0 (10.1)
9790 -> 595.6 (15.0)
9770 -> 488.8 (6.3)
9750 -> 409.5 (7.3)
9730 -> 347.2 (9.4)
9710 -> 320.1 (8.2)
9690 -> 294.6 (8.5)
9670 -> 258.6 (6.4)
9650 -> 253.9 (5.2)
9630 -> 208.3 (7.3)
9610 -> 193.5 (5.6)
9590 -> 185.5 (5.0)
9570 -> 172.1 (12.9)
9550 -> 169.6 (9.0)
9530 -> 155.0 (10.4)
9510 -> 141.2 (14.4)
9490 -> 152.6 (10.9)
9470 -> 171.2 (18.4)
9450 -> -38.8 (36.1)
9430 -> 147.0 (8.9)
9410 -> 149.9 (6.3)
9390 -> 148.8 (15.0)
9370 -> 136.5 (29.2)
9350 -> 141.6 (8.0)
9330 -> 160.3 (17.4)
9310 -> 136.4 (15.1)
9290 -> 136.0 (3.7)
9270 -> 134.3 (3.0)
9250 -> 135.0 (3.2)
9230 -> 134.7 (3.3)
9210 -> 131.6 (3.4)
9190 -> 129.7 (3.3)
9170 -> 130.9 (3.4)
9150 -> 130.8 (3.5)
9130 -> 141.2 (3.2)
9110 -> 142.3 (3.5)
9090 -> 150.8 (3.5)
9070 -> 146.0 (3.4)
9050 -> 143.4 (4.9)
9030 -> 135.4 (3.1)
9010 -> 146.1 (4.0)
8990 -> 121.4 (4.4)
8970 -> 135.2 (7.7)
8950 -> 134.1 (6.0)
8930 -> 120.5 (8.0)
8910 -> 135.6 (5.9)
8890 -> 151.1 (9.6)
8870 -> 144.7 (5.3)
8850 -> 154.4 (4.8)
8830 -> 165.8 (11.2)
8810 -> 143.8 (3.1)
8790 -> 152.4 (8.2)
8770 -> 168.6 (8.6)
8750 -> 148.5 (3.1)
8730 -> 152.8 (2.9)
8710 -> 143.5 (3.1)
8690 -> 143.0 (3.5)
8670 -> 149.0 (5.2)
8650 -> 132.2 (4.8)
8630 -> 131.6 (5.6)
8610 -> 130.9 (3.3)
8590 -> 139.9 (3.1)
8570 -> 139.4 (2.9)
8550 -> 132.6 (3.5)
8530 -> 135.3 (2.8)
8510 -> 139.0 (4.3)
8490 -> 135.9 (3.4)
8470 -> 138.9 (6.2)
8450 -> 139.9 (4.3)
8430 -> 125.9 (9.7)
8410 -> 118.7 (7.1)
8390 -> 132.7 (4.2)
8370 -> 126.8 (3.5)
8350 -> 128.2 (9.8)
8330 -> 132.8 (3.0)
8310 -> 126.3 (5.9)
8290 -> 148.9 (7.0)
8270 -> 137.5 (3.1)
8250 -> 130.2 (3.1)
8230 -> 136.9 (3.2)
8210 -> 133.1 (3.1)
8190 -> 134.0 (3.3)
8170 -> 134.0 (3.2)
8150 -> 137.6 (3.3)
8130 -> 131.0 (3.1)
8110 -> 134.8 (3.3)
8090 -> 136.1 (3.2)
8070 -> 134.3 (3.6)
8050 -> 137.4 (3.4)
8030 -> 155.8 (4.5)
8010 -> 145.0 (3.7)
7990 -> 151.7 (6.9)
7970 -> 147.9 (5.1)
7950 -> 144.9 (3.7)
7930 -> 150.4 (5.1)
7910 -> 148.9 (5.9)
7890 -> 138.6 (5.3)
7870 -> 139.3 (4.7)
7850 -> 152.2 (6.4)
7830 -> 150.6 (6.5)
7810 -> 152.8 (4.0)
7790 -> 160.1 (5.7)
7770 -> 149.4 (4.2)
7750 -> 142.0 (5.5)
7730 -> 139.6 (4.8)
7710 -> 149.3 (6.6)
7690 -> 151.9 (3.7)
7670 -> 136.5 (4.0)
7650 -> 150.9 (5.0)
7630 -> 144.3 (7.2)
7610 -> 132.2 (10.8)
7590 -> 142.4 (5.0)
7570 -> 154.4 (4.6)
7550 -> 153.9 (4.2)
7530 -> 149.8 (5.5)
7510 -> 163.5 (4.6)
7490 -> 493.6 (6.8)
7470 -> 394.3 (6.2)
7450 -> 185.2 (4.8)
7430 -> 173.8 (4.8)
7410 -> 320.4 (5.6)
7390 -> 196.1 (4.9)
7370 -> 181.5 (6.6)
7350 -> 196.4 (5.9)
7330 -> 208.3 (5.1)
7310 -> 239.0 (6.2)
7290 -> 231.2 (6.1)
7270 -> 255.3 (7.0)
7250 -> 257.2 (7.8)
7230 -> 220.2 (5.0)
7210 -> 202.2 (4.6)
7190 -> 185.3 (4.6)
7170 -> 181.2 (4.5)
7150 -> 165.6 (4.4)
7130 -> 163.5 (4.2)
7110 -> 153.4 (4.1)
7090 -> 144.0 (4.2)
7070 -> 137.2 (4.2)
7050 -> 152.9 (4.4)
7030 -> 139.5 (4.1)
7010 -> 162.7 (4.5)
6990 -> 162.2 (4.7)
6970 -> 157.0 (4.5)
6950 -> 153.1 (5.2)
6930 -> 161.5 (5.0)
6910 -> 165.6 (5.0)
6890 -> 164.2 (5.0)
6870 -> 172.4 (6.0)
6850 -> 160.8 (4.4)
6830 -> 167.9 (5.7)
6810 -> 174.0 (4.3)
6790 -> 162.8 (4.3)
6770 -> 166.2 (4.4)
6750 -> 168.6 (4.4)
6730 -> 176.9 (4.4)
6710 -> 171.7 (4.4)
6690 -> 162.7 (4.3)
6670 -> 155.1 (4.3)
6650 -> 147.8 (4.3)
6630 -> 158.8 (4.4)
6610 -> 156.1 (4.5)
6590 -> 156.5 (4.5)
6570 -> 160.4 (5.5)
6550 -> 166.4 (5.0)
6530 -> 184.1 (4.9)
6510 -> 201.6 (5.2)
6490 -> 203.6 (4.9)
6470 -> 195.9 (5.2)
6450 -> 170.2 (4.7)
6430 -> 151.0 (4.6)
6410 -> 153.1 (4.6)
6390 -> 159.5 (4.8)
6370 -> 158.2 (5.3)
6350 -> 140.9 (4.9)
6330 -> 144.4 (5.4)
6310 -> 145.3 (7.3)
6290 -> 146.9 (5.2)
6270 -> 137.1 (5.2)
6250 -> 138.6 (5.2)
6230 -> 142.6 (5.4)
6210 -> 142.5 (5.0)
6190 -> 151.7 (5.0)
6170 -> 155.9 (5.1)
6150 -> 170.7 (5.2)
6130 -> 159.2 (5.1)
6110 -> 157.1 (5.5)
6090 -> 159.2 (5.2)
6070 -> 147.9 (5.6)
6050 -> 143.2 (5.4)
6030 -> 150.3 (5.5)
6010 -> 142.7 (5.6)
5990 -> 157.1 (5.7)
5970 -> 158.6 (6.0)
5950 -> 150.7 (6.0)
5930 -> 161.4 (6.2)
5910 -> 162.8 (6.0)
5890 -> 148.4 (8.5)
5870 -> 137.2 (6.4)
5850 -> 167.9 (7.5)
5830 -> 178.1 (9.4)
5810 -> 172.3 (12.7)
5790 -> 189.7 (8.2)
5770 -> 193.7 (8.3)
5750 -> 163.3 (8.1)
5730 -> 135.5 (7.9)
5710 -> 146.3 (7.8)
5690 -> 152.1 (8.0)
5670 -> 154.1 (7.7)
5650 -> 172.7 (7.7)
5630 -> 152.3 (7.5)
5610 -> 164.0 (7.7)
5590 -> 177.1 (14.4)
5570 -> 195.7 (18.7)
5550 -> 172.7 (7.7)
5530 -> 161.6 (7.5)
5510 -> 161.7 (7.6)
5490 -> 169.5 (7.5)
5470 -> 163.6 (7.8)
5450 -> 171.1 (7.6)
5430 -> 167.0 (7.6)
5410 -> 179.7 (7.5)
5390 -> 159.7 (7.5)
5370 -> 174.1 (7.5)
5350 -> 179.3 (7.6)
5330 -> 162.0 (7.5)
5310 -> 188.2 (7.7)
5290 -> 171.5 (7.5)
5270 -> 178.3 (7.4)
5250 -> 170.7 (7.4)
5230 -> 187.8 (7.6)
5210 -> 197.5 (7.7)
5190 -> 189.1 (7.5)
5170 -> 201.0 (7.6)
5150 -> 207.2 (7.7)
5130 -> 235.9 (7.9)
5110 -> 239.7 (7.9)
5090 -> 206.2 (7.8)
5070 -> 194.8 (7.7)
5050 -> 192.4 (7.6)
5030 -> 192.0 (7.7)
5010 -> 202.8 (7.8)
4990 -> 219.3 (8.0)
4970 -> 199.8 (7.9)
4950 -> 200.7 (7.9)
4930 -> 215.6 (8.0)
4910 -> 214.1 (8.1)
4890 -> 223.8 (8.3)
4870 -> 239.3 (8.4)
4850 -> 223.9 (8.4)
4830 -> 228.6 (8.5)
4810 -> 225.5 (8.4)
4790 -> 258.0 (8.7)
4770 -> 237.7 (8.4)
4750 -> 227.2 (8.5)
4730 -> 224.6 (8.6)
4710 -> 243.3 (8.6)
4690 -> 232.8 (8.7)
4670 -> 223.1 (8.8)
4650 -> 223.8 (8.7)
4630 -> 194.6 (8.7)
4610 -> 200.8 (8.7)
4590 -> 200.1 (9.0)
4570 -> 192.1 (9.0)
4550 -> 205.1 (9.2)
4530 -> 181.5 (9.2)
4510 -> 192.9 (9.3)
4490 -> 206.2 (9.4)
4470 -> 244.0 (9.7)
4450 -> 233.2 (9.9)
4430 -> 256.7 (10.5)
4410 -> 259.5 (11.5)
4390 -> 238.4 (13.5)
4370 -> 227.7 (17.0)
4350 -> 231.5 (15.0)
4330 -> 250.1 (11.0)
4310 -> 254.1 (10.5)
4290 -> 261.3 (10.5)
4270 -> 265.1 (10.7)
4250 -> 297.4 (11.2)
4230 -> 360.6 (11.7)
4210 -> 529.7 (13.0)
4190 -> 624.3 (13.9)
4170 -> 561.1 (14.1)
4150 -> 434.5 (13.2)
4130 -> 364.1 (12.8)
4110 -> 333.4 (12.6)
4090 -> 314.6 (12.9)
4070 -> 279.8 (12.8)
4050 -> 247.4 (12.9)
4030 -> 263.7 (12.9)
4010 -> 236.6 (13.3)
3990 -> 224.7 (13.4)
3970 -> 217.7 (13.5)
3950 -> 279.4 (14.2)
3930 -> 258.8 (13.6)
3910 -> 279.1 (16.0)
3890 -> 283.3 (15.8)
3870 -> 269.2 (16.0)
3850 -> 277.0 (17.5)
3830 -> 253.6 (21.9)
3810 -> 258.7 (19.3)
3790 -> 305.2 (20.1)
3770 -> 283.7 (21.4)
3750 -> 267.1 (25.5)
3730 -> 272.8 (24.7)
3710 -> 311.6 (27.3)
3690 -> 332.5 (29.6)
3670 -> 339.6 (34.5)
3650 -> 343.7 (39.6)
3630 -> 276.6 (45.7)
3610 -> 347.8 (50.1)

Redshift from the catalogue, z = 0.494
